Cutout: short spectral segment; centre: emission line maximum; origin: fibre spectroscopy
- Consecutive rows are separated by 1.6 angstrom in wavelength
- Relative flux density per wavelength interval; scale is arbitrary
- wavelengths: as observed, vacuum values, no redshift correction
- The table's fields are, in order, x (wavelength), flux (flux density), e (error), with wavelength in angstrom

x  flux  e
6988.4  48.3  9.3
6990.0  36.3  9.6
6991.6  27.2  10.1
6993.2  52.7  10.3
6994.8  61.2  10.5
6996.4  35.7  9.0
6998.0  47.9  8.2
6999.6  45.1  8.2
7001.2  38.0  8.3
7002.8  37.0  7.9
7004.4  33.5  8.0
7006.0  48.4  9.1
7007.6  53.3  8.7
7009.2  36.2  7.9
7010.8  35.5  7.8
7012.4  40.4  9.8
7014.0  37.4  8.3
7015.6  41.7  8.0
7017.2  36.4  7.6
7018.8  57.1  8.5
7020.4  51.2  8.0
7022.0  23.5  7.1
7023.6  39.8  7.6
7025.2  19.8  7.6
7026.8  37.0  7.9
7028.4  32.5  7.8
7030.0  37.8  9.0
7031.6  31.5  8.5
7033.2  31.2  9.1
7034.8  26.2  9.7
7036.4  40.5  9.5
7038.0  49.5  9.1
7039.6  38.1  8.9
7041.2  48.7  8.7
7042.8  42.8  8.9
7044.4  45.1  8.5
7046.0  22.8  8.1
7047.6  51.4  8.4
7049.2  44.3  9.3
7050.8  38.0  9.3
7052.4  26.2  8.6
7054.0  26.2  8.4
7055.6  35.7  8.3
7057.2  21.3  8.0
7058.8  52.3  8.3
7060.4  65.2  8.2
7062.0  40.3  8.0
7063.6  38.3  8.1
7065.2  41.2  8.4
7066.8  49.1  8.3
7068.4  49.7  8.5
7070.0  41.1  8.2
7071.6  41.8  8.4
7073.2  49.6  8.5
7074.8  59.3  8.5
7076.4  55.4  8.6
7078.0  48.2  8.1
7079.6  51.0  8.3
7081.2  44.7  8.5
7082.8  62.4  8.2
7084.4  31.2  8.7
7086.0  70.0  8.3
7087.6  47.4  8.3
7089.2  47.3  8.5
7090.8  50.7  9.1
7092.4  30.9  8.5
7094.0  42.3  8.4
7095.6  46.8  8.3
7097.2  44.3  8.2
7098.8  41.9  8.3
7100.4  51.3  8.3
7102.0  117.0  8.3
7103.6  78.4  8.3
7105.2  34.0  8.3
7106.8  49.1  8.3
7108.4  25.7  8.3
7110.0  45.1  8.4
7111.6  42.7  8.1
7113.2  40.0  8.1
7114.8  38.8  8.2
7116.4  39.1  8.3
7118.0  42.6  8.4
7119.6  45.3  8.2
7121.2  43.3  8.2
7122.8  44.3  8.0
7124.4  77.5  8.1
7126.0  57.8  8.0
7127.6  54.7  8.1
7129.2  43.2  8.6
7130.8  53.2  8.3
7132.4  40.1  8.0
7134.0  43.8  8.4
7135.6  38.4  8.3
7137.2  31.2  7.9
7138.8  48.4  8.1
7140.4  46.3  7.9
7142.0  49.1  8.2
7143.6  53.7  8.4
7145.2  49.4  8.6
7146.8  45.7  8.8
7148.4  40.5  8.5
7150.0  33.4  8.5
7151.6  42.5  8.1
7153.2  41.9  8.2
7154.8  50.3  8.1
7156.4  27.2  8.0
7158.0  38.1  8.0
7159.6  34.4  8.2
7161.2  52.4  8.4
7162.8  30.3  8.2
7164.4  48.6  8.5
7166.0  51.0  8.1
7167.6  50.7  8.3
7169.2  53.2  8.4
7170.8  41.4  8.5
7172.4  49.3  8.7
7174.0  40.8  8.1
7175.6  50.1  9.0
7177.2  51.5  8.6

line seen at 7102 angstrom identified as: H-alpha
